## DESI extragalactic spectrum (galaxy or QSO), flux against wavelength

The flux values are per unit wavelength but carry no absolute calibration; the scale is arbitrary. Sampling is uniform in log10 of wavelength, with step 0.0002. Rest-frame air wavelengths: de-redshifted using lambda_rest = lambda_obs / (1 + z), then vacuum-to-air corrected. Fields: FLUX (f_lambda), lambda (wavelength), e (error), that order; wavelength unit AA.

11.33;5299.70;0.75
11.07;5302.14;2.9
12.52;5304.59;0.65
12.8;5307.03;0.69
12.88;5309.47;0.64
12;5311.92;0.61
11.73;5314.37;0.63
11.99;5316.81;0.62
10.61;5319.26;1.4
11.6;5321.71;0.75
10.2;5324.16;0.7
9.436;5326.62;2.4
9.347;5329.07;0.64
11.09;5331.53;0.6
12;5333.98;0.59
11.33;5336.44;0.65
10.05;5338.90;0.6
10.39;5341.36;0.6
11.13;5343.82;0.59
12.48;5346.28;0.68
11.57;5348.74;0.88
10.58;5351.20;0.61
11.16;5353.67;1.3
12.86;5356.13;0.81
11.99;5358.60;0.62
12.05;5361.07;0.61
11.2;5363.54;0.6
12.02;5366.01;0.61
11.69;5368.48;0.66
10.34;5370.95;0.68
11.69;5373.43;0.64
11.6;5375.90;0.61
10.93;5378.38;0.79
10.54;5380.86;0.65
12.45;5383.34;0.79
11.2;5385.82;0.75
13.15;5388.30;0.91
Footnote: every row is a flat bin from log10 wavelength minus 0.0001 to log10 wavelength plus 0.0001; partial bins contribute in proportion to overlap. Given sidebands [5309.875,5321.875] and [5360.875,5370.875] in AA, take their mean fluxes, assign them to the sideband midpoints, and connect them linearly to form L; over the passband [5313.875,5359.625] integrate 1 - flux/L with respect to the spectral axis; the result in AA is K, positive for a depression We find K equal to 2.0 AA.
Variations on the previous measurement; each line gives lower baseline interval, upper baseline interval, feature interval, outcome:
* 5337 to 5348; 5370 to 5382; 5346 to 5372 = -1.32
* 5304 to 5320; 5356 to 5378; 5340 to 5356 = 0.64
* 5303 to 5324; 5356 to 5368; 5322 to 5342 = 2.31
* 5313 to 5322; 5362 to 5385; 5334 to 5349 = 0.32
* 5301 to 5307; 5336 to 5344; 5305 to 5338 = 0.02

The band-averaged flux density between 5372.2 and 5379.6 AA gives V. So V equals 11.4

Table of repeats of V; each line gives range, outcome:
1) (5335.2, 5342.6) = 10.6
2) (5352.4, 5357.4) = 12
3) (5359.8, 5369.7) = 11.7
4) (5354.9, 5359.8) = 12.4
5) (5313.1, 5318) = 11.9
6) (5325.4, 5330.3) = 9.39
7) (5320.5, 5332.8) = 10.3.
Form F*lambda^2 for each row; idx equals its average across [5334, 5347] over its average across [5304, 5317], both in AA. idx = 0.91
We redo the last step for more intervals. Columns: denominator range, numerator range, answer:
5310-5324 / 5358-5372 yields 1.02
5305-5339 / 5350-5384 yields 1.04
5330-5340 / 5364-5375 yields 1.05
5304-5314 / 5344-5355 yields 0.93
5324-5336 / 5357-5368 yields 1.14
